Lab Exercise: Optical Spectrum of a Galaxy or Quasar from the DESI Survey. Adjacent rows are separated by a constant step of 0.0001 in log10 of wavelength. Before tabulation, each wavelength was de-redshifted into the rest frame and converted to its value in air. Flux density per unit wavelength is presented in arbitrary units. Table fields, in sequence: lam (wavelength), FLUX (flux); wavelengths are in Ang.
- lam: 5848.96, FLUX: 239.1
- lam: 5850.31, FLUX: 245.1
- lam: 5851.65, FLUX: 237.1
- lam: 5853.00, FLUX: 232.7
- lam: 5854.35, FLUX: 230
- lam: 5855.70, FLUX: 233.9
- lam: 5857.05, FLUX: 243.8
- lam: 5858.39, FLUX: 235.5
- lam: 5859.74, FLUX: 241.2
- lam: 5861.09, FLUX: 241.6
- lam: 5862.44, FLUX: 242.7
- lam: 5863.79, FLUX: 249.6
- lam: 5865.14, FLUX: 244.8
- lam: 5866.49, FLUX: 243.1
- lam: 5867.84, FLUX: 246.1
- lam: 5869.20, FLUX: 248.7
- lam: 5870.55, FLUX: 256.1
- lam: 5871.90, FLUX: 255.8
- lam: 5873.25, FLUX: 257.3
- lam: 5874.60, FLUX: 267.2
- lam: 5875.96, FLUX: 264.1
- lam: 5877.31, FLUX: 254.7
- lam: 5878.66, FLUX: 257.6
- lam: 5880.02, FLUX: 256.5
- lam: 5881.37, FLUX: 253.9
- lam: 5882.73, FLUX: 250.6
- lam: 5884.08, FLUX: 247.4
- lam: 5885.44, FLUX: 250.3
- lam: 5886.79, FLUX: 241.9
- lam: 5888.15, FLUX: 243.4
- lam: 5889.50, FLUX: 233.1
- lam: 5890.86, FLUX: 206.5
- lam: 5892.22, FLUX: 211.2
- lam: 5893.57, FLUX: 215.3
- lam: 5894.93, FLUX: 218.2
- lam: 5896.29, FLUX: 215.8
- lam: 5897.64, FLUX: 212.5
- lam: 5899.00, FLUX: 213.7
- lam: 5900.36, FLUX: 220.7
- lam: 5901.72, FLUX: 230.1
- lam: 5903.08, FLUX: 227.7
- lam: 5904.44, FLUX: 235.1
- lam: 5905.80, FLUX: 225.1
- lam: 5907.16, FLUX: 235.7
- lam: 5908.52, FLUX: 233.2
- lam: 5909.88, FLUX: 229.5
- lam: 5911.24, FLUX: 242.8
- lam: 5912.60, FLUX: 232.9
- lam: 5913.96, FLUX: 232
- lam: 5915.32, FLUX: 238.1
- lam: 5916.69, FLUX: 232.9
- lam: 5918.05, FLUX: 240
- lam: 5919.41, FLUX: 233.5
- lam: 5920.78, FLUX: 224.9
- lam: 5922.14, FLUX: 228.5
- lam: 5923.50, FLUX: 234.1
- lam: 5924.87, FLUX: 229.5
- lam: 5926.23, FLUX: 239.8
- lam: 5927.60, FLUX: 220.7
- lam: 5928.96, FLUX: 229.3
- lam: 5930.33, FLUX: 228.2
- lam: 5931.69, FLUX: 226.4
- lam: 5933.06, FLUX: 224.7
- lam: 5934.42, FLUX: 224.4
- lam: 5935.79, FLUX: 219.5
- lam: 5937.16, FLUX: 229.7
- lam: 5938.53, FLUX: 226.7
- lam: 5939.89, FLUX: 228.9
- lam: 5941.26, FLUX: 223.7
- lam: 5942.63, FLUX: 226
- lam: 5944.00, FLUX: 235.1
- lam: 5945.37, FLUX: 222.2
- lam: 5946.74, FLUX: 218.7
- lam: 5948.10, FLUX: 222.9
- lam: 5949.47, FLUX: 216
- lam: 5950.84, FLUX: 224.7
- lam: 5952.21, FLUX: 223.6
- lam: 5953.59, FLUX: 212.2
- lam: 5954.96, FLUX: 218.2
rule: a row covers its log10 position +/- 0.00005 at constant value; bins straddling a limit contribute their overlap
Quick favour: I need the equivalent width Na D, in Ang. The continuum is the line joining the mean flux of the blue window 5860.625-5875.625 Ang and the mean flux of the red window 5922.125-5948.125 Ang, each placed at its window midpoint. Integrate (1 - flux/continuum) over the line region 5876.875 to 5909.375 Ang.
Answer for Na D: 1.2 Ang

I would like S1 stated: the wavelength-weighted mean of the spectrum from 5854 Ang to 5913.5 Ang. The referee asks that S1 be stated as 239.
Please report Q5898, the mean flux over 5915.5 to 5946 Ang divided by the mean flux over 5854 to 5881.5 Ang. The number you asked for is 0.92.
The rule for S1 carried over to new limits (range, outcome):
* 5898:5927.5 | 231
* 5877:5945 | 231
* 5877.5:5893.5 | 241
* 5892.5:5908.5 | 223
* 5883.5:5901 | 225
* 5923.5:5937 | 227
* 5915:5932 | 231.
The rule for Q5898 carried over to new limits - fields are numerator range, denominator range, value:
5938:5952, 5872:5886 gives 0.88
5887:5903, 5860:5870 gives 0.90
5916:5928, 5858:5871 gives 0.95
